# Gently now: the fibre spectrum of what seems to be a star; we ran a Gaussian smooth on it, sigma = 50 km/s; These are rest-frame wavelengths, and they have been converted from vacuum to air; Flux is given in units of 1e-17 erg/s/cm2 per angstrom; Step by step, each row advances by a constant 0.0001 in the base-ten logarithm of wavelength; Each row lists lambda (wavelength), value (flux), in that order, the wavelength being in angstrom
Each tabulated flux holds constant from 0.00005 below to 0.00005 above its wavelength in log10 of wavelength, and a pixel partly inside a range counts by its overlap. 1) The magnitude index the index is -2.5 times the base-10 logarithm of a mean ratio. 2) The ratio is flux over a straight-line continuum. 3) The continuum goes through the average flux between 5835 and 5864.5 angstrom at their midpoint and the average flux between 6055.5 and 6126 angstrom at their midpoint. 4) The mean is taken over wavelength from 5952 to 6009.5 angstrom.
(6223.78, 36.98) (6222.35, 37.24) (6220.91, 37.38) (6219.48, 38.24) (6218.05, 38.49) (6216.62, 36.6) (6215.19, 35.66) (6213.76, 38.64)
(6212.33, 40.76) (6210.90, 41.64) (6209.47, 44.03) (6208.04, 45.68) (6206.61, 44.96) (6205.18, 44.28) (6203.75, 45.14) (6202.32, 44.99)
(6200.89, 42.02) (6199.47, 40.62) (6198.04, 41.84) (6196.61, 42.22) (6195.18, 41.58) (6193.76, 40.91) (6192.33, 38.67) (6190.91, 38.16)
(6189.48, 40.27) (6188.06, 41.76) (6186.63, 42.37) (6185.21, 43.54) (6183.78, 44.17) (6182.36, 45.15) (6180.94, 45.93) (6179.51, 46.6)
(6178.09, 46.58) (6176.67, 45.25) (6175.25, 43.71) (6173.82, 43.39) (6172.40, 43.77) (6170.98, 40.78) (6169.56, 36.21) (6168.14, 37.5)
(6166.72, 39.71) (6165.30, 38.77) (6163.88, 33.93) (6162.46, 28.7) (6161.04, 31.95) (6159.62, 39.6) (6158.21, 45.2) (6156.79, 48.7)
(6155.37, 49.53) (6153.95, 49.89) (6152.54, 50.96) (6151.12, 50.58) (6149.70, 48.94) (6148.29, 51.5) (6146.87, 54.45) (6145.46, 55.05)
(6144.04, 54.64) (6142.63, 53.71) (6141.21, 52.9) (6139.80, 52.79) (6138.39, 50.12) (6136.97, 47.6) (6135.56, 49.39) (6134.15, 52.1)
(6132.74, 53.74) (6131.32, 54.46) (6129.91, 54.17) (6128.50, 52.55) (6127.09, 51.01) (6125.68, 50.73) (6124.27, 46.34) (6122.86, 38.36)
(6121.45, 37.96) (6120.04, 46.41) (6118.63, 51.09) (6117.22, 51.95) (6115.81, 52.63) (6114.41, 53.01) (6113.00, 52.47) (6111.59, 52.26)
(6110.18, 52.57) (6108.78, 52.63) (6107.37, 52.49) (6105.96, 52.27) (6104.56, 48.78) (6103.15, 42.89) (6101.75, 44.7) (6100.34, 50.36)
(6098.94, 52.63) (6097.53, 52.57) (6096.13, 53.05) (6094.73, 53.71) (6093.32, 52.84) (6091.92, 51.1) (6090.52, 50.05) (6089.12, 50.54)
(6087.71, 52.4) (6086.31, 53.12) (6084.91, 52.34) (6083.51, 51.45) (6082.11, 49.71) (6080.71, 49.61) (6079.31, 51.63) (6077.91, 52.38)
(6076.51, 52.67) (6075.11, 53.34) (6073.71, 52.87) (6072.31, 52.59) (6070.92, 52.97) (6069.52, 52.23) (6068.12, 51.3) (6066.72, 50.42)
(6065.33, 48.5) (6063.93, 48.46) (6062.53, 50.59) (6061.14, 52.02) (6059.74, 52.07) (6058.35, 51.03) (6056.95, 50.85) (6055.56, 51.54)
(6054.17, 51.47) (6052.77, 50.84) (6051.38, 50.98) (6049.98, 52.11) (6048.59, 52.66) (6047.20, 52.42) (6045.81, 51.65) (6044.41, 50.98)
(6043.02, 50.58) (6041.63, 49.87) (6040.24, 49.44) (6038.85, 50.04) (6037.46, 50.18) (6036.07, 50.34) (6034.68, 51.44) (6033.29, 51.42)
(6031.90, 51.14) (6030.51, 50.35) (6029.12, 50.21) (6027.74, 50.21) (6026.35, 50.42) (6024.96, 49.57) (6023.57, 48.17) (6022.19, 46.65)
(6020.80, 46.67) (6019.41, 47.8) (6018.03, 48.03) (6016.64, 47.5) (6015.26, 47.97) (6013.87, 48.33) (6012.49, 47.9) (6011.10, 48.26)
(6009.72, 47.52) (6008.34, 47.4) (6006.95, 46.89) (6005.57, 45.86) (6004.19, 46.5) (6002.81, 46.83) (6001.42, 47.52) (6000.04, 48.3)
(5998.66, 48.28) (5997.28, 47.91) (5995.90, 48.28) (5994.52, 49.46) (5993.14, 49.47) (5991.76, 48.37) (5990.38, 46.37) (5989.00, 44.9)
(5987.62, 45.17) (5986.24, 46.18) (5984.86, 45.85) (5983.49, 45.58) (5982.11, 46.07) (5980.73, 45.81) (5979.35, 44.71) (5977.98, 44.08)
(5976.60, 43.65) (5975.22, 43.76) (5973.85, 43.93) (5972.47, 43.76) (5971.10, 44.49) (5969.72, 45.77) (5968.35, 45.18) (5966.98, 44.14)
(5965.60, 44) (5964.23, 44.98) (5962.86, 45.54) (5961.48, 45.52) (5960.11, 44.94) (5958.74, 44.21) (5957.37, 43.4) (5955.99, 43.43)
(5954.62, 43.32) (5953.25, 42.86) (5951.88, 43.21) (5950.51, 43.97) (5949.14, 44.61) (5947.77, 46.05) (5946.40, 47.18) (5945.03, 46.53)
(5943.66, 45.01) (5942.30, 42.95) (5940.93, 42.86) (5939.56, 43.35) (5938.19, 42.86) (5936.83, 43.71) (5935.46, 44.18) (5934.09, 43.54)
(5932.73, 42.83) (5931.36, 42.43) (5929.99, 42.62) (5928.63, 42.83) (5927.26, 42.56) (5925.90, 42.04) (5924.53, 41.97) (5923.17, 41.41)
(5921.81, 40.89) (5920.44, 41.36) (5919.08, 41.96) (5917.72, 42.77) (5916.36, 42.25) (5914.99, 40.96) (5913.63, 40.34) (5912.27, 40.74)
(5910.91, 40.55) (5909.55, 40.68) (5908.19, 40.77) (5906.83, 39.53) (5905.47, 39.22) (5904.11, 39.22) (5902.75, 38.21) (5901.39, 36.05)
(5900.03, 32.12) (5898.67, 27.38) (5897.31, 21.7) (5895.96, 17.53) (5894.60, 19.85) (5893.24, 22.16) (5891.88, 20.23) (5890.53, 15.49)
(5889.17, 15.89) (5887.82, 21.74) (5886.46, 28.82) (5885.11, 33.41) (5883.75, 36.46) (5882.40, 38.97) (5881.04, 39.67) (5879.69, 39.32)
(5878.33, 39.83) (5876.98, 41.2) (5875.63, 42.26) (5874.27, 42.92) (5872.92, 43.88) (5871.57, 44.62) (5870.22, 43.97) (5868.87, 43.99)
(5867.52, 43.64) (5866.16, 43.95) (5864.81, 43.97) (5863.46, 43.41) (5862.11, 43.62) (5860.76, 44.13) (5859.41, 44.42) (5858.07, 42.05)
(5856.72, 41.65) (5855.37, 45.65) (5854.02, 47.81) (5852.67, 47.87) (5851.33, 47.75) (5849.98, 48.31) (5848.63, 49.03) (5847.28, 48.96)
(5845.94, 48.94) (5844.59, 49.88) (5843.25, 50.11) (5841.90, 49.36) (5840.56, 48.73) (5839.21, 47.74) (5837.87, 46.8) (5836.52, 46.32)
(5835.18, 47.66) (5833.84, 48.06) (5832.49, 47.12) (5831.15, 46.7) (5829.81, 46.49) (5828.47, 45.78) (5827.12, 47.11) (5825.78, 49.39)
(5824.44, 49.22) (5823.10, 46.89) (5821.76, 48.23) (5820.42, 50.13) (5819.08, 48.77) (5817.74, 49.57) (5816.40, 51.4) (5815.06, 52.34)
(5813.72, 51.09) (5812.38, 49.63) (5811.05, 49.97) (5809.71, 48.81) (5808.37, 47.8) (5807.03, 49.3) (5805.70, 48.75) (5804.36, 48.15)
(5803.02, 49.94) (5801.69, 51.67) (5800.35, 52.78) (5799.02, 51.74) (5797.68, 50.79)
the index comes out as 0.07 mag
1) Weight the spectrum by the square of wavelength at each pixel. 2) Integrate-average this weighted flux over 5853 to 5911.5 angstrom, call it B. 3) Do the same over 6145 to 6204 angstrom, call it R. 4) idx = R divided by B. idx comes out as 1.3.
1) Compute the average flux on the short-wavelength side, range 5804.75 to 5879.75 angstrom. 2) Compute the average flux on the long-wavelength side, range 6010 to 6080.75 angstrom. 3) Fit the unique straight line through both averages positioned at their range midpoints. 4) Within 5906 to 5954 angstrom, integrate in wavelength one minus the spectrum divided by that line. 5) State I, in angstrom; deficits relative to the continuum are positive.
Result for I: 5.6 angstrom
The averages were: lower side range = 46.8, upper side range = 50.4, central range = 42.7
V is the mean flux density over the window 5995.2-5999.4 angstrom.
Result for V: 48.2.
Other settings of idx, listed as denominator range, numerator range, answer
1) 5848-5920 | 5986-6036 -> 1.32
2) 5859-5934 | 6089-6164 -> 1.42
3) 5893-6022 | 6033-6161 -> 1.23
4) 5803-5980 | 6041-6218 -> 1.21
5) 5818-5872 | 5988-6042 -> 1.10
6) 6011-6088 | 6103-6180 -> 0.97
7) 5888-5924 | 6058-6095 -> 1.62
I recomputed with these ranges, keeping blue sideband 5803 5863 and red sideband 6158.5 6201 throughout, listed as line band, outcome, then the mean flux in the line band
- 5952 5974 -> 0.46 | 44.3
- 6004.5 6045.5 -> -4.65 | 49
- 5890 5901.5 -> 5.80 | 23.1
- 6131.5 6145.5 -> -3.50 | 52.1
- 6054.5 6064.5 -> -1.77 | 51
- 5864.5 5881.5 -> 1.64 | 42.6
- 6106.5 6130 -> -4.29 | 49.8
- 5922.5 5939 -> 1.14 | 42.8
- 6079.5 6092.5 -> -2.55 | 51.2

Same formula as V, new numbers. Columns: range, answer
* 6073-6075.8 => 53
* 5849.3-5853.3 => 48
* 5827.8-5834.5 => 46.8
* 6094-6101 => 52.5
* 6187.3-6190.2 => 41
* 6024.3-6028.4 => 50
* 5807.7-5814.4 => 49.5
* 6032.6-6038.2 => 50.8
